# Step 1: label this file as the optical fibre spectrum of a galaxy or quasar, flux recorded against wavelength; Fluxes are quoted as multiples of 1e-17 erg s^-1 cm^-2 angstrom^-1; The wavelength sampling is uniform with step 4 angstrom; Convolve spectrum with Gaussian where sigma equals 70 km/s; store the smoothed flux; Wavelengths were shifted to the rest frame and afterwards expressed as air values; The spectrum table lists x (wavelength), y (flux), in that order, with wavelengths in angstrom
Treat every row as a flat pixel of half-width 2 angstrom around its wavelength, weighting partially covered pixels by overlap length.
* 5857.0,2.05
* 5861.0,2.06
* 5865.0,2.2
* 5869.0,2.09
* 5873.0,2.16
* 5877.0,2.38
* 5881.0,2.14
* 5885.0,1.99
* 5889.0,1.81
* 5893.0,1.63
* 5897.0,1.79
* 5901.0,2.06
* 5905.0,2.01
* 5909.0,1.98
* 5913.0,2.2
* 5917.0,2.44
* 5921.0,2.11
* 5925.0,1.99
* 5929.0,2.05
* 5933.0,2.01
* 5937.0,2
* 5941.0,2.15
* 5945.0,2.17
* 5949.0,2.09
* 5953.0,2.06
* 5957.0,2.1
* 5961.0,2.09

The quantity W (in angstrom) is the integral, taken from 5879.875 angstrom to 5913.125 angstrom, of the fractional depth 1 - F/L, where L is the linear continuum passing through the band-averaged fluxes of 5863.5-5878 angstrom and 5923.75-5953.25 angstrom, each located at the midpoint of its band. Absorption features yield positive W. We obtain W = 3.23 angstrom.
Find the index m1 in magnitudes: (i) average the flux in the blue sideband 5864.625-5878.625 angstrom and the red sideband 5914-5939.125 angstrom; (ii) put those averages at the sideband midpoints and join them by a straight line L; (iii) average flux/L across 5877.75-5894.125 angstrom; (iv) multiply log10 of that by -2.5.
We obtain 0.12 mag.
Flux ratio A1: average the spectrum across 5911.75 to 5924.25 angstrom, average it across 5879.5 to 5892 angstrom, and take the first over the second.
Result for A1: 1.14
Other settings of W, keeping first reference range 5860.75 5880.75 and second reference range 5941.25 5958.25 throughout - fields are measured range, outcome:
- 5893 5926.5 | 1.6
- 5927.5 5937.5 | 0.5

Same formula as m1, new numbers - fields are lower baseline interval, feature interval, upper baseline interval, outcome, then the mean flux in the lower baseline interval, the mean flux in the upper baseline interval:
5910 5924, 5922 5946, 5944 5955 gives 0.05 mag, 2.21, 2.1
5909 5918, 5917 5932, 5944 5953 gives 0.05 mag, 2.23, 2.11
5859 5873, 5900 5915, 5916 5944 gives 0.02 mag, 2.12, 2.1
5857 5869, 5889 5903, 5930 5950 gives 0.15 mag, 2.11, 2.08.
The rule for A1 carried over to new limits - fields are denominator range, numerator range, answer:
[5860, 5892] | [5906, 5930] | 1.02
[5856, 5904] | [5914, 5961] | 1.04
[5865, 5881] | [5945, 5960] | 0.95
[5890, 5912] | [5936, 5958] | 1.10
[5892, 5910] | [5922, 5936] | 1.06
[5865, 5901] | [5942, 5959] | 1.05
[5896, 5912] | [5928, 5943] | 1.03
